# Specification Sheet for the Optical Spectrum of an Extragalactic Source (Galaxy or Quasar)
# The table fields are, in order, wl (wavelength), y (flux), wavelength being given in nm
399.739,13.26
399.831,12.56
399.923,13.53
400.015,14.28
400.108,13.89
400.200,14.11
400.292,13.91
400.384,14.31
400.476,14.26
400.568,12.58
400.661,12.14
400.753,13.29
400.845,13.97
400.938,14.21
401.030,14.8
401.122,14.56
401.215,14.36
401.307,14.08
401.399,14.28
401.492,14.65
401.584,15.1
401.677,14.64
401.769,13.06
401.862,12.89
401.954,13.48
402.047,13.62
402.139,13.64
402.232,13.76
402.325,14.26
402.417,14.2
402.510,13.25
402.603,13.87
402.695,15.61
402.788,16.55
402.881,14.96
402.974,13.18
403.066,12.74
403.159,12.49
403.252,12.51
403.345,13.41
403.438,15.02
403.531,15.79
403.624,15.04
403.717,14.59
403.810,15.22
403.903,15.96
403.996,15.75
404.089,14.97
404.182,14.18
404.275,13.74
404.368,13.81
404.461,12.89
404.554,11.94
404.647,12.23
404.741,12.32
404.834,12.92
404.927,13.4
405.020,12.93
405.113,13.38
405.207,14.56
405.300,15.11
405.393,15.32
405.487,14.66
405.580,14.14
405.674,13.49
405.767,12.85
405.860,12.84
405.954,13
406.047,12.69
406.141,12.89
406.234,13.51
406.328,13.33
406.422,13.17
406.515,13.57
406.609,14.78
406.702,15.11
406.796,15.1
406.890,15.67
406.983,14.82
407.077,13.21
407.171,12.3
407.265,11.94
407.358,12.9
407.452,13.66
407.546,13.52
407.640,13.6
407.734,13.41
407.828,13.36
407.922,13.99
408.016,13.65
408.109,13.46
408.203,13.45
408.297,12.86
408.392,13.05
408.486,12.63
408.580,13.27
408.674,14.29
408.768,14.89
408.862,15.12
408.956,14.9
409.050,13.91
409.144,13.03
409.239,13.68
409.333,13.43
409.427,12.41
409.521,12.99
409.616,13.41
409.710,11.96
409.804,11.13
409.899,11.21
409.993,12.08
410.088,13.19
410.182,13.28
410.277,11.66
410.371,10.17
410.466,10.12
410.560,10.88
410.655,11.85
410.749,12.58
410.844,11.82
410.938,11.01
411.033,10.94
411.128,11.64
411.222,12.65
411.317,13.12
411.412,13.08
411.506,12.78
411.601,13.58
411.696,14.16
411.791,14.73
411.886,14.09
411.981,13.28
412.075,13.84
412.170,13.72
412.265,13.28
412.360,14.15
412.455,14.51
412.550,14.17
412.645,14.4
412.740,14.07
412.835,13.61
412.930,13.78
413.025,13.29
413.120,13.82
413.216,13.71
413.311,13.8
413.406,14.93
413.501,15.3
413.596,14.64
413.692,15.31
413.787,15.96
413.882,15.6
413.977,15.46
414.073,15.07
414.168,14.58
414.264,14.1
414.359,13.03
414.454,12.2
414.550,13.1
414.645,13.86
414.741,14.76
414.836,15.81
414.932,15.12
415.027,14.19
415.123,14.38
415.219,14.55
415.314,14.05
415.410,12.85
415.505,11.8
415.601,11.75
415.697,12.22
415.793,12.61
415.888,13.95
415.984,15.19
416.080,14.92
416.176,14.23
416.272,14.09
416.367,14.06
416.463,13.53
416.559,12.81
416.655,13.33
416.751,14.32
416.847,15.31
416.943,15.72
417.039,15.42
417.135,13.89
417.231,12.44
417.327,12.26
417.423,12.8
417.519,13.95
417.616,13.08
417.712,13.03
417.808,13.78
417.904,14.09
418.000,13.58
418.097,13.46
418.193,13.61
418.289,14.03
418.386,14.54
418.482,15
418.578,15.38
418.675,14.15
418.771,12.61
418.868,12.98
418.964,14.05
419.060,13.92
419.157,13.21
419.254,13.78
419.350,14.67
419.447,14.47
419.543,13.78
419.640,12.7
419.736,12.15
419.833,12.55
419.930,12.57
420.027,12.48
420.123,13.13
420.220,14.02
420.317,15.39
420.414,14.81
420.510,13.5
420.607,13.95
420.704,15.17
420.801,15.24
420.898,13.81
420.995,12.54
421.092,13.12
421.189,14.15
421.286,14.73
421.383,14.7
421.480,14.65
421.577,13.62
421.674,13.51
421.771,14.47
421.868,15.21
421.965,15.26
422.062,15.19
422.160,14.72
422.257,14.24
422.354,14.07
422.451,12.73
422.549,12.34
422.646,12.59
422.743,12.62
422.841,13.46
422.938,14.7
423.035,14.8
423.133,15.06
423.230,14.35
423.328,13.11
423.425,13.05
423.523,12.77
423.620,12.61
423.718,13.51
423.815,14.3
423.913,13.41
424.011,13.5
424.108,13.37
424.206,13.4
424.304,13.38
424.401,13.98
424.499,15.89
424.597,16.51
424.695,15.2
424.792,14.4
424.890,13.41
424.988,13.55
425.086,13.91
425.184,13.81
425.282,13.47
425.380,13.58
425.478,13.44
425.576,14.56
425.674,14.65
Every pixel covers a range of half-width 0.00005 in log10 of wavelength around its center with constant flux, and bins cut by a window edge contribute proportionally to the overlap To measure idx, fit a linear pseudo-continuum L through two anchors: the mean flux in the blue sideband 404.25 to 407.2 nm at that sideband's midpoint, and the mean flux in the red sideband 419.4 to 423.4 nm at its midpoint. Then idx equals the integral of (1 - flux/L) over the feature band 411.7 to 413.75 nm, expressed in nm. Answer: -0.06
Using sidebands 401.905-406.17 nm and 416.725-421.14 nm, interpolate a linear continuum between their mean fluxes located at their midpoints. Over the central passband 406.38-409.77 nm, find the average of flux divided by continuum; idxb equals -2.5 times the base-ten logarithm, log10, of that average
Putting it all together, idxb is 0.02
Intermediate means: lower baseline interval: 13.9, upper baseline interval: 13.8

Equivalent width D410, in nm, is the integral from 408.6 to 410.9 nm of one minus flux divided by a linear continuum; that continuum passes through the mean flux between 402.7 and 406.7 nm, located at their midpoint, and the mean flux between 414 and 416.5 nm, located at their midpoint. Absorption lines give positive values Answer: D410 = 0.20 nm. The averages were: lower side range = 13.9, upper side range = 13.9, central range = 12.7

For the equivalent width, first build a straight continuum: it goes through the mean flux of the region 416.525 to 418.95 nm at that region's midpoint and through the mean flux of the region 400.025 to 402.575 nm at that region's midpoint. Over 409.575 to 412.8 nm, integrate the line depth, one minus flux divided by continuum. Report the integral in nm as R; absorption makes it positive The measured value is 0.26 nm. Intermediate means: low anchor 13.9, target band 12.7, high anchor 13.8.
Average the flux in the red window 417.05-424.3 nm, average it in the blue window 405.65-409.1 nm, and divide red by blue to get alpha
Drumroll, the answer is 1.01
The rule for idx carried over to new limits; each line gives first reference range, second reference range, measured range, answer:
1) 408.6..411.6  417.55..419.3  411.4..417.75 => -0.358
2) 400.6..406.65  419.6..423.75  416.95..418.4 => 0.020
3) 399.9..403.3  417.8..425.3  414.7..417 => -0.013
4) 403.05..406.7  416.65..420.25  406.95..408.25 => 0.039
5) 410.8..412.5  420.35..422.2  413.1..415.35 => -0.171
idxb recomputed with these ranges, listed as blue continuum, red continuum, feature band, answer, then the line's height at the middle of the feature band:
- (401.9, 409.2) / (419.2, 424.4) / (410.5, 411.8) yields 0.12 mag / 13.8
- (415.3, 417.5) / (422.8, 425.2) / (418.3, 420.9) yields -0.01 mag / 13.8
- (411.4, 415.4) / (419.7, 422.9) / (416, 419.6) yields 0.01 mag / 14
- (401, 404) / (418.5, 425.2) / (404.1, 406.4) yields 0.06 mag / 14.2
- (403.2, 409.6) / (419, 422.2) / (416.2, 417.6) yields 0.01 mag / 13.9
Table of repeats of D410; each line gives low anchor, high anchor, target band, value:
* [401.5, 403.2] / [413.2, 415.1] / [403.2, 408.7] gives 0.16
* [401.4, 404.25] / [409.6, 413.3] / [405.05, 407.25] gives -0.02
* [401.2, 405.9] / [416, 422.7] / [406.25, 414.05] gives 0.29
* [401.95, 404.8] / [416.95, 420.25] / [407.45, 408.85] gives 0.03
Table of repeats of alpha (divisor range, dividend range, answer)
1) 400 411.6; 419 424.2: 1.02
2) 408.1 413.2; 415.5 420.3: 1.05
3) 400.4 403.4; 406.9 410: 0.96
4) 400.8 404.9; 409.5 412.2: 0.88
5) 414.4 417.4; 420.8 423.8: 1.00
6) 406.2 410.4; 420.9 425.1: 1.05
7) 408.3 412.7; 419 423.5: 1.07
